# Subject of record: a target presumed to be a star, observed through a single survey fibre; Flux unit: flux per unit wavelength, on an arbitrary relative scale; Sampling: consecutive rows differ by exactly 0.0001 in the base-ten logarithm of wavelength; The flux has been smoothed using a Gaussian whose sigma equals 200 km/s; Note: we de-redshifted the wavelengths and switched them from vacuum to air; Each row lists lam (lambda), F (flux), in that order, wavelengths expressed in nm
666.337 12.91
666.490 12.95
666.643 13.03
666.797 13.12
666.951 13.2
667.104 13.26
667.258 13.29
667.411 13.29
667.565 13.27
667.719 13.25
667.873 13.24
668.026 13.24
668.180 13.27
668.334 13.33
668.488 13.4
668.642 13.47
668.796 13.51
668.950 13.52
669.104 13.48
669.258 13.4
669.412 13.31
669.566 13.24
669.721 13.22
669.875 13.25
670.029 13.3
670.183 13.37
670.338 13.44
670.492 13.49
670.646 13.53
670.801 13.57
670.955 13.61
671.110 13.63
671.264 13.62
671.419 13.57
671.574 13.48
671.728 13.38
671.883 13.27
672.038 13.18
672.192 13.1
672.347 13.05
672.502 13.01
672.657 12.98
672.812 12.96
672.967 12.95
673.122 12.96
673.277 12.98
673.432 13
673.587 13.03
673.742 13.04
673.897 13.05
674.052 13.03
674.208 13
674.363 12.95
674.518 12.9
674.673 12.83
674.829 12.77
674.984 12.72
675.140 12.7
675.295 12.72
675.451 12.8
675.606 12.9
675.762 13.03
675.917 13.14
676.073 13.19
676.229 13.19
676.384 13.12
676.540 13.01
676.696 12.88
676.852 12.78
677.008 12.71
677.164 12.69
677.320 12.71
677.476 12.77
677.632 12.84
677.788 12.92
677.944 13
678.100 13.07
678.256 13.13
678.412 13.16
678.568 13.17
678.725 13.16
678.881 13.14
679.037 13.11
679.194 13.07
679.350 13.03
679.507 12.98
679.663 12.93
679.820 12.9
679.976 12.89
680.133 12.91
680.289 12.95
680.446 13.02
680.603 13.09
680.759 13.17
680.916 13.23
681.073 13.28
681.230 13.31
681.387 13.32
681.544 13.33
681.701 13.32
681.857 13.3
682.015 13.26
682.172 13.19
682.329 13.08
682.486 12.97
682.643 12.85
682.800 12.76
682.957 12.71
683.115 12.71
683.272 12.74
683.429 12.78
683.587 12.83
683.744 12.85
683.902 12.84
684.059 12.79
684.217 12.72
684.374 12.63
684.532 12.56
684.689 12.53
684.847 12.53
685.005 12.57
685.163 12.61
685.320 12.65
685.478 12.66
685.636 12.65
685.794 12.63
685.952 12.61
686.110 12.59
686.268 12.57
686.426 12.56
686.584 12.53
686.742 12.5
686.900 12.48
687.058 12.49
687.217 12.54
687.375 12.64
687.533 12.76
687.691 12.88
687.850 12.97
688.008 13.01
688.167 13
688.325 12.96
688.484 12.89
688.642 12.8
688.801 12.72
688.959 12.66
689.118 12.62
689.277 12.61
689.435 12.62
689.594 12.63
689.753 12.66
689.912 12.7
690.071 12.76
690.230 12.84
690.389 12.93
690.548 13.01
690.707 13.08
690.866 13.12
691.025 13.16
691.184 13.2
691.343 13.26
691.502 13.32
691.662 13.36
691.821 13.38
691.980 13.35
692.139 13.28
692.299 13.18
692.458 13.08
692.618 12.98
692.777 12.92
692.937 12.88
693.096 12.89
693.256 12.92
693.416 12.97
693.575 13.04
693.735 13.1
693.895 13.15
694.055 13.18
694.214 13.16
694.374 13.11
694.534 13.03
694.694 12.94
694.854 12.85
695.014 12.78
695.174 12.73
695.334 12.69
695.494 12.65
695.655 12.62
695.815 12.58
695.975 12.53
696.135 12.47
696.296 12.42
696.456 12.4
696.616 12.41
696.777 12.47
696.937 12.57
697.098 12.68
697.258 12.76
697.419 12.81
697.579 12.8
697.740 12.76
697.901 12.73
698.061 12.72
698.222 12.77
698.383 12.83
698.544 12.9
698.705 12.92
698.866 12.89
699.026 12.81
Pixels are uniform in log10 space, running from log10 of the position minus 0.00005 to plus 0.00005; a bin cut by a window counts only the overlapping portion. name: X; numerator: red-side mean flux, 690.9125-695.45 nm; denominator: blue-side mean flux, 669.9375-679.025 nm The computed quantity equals 1.00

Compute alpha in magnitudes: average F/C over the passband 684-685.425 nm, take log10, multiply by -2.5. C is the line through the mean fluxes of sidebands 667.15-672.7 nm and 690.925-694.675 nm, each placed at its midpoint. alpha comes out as 0.049 mag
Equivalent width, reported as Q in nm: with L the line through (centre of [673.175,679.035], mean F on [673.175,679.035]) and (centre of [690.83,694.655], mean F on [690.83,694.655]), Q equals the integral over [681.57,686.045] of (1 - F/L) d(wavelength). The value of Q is 0.079 nm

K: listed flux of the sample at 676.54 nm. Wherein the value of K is 13.01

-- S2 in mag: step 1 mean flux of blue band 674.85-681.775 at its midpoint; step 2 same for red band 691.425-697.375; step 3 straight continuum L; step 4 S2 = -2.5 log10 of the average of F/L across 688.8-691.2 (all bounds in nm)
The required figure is 0.01 mag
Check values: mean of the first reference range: 13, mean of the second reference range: 12.9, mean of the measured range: 12.8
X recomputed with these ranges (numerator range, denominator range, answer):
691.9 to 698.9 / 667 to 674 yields 0.97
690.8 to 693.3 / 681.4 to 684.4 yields 1.02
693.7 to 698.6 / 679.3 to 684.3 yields 0.98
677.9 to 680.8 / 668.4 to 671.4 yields 0.97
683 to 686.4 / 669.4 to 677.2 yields 0.97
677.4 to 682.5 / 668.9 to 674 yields 0.99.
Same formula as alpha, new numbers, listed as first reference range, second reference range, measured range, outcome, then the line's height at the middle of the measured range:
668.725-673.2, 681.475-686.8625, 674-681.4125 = 0.00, 13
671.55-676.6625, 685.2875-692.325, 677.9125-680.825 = -0.01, 12.9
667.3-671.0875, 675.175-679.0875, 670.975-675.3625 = 0.01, 13.2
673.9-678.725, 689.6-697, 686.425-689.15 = 0.02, 12.9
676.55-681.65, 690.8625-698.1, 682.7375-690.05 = 0.02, 13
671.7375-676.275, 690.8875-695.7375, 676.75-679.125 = 0.00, 13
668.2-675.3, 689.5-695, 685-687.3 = 0.04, 13.1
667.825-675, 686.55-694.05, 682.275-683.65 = 0.02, 13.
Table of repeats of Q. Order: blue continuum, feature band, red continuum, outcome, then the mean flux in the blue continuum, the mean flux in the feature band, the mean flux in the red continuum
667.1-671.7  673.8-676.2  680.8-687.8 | 0.046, 13.4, 12.9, 12.8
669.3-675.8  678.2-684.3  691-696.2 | 0.026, 13.1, 13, 13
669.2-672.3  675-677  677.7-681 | 0.037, 13.4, 12.9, 13.1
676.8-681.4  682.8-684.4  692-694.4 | 0.032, 13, 12.8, 13.1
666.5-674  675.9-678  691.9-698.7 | 0.038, 13.3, 12.9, 12.8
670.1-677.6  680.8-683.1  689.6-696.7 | -0.020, 13.1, 13.1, 12.9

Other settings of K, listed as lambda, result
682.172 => 13.19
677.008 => 12.71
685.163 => 12.61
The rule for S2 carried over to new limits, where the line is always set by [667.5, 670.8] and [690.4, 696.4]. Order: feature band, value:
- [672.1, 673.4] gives 0.03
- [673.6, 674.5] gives 0.02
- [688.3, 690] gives 0.03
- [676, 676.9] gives 0.02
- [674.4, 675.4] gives 0.04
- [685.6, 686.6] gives 0.04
